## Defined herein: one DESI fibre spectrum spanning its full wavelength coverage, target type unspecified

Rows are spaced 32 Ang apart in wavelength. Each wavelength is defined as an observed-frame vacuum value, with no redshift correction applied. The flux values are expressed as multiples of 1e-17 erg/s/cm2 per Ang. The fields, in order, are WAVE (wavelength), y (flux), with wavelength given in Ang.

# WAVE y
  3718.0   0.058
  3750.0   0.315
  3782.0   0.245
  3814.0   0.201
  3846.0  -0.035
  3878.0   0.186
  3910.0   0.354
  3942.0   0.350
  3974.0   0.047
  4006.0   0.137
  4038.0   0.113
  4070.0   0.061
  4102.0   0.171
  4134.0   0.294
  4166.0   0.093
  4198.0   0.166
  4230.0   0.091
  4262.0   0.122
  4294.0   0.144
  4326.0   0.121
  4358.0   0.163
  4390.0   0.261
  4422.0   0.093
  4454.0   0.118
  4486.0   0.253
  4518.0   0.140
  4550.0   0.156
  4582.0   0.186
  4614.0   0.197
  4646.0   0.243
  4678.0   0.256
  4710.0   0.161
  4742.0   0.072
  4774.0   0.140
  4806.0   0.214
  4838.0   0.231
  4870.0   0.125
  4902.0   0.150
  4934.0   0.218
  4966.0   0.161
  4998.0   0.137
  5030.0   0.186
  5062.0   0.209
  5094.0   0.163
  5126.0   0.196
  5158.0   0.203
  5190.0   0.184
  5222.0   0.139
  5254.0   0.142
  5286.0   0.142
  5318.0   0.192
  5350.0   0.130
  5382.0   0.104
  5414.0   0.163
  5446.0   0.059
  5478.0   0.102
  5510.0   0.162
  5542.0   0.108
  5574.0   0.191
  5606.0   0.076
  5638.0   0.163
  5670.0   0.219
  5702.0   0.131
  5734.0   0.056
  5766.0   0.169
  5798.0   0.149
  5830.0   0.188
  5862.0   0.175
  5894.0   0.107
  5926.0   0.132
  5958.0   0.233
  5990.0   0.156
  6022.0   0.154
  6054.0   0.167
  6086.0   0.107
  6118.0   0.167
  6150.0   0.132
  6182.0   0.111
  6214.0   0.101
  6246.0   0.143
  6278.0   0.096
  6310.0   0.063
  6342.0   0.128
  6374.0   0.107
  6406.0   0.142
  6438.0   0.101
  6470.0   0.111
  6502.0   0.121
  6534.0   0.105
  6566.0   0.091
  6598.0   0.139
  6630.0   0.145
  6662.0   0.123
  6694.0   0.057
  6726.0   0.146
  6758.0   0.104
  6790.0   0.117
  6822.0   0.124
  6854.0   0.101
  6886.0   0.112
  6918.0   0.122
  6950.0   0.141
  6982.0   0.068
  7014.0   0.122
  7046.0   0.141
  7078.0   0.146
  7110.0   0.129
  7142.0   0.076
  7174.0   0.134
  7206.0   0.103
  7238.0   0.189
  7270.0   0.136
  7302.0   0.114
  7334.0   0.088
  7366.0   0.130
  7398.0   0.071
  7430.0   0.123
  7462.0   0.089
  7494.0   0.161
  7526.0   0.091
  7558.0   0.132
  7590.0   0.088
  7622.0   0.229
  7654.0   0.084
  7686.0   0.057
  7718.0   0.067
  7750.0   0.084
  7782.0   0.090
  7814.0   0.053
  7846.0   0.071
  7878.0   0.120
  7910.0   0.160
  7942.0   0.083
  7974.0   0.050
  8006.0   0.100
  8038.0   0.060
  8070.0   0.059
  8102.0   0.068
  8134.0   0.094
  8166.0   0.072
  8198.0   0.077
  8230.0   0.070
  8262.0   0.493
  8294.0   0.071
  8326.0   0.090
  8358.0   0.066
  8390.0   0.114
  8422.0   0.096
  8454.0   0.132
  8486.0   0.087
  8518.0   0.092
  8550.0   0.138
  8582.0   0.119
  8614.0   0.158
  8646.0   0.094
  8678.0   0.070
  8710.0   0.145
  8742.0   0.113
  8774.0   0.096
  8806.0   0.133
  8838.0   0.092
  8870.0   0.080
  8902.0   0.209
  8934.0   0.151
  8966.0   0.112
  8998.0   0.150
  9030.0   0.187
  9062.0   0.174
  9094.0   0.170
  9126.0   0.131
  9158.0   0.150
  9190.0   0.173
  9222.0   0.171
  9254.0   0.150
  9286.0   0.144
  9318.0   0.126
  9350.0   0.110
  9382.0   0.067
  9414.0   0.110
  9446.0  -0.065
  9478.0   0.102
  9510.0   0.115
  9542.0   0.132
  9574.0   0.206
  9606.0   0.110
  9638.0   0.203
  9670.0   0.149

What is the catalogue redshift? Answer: 1.218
